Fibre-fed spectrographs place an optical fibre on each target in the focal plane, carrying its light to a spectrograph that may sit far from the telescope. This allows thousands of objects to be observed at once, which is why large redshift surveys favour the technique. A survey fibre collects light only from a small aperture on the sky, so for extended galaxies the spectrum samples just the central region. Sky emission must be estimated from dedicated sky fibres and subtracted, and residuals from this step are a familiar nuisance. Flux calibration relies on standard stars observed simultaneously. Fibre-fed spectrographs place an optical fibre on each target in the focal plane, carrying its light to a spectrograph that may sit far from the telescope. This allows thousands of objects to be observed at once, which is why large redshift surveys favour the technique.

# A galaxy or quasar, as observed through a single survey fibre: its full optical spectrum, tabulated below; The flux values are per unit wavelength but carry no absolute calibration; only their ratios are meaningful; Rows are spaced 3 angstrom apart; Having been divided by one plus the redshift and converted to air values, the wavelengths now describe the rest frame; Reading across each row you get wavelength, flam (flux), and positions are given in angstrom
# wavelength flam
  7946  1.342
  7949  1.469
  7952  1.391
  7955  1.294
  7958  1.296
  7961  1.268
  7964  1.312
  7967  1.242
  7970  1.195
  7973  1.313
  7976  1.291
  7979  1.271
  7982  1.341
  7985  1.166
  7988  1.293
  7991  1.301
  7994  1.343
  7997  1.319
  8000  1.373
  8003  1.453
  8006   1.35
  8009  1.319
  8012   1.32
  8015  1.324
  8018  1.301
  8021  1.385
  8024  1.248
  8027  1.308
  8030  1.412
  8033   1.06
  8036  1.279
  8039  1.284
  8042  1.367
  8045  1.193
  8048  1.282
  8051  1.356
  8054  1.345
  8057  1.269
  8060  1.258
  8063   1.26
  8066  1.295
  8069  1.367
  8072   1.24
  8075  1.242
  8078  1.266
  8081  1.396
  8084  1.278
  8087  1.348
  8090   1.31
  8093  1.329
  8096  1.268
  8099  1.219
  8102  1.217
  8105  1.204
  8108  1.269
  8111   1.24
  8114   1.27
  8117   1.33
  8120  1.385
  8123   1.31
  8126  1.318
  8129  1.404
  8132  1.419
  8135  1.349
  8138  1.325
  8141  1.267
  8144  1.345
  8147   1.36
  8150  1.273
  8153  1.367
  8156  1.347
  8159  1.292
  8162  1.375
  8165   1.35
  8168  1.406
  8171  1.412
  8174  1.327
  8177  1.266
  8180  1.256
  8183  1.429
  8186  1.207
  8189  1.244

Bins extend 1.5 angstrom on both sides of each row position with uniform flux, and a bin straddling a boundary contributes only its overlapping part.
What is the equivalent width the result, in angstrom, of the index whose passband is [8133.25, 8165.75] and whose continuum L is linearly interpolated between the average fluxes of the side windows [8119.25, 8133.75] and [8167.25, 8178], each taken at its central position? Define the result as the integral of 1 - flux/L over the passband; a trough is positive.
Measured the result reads 0.7 angstrom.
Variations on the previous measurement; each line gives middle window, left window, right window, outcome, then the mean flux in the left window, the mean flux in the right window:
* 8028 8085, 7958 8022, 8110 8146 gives 1.4 angstrom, 1.31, 1.33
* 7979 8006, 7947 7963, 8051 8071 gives 0.1 angstrom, 1.34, 1.3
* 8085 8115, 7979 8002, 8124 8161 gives 1.4 angstrom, 1.31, 1.34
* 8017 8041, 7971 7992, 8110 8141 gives 0.2 angstrom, 1.28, 1.33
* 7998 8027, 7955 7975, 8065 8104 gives -1.4 angstrom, 1.27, 1.29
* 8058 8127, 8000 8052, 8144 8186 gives 1.9 angstrom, 1.31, 1.34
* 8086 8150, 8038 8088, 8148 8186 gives 0.5 angstrom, 1.3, 1.34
